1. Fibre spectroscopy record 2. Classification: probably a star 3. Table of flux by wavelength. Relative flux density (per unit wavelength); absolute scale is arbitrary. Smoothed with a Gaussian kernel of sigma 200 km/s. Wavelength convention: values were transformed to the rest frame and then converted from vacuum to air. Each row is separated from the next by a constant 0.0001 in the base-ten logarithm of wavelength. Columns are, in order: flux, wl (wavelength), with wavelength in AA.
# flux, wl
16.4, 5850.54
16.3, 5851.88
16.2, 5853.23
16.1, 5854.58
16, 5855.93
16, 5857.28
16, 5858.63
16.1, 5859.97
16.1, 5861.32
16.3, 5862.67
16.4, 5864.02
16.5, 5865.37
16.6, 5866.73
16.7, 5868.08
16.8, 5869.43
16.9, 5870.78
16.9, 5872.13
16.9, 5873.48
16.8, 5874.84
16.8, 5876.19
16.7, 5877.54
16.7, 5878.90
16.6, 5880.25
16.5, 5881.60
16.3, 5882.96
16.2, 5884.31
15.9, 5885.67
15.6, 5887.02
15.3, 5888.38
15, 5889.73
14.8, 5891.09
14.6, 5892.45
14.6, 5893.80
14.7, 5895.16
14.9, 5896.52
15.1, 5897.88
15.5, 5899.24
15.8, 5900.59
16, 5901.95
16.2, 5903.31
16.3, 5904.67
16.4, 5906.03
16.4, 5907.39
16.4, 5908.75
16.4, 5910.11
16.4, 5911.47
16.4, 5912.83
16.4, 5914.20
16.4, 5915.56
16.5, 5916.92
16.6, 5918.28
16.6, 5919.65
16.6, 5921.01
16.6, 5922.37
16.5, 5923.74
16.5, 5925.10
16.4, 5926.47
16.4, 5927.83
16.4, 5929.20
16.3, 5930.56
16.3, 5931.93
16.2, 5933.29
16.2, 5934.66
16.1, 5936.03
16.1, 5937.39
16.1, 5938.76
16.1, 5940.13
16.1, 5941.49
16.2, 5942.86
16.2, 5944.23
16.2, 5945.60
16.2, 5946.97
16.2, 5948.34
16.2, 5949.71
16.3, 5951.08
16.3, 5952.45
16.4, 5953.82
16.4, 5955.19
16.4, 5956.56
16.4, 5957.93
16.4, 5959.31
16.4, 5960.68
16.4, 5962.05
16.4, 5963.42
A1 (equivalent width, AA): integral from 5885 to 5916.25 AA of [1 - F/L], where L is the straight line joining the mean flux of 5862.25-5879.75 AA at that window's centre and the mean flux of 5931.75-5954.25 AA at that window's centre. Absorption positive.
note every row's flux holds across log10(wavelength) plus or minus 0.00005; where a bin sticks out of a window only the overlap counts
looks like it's 1.5 AA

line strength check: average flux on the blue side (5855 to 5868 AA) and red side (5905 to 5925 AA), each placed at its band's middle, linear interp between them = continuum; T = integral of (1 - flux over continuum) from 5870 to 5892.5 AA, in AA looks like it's 0.2 AA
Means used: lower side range 16.2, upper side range 16.5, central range 16.2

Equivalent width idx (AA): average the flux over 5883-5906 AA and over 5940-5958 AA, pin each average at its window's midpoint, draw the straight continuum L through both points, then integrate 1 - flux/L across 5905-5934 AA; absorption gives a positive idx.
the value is -1.1 AA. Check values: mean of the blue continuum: 15.5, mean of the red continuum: 16.3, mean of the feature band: 16.4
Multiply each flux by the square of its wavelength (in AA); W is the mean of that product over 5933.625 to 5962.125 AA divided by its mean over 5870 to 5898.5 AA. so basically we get 1.0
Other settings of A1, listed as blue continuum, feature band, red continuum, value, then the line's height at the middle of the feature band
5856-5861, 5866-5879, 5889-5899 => -1.0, 15.6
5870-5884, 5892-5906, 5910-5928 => 1.0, 16.6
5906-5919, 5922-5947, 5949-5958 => 0.2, 16.4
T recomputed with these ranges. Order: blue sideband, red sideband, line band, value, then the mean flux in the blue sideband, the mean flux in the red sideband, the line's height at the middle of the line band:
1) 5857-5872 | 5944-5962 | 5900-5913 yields 0.1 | 16.4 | 16.3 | 16.4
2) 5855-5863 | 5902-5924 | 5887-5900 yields 1.0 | 16.1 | 16.4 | 16.3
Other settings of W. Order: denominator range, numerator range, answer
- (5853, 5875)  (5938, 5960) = 1.02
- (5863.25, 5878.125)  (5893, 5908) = 0.94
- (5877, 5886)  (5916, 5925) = 1.02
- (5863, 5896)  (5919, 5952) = 1.03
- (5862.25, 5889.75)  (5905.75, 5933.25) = 1.02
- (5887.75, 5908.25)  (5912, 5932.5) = 1.07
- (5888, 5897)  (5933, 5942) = 1.10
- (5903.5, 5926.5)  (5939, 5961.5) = 1.00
